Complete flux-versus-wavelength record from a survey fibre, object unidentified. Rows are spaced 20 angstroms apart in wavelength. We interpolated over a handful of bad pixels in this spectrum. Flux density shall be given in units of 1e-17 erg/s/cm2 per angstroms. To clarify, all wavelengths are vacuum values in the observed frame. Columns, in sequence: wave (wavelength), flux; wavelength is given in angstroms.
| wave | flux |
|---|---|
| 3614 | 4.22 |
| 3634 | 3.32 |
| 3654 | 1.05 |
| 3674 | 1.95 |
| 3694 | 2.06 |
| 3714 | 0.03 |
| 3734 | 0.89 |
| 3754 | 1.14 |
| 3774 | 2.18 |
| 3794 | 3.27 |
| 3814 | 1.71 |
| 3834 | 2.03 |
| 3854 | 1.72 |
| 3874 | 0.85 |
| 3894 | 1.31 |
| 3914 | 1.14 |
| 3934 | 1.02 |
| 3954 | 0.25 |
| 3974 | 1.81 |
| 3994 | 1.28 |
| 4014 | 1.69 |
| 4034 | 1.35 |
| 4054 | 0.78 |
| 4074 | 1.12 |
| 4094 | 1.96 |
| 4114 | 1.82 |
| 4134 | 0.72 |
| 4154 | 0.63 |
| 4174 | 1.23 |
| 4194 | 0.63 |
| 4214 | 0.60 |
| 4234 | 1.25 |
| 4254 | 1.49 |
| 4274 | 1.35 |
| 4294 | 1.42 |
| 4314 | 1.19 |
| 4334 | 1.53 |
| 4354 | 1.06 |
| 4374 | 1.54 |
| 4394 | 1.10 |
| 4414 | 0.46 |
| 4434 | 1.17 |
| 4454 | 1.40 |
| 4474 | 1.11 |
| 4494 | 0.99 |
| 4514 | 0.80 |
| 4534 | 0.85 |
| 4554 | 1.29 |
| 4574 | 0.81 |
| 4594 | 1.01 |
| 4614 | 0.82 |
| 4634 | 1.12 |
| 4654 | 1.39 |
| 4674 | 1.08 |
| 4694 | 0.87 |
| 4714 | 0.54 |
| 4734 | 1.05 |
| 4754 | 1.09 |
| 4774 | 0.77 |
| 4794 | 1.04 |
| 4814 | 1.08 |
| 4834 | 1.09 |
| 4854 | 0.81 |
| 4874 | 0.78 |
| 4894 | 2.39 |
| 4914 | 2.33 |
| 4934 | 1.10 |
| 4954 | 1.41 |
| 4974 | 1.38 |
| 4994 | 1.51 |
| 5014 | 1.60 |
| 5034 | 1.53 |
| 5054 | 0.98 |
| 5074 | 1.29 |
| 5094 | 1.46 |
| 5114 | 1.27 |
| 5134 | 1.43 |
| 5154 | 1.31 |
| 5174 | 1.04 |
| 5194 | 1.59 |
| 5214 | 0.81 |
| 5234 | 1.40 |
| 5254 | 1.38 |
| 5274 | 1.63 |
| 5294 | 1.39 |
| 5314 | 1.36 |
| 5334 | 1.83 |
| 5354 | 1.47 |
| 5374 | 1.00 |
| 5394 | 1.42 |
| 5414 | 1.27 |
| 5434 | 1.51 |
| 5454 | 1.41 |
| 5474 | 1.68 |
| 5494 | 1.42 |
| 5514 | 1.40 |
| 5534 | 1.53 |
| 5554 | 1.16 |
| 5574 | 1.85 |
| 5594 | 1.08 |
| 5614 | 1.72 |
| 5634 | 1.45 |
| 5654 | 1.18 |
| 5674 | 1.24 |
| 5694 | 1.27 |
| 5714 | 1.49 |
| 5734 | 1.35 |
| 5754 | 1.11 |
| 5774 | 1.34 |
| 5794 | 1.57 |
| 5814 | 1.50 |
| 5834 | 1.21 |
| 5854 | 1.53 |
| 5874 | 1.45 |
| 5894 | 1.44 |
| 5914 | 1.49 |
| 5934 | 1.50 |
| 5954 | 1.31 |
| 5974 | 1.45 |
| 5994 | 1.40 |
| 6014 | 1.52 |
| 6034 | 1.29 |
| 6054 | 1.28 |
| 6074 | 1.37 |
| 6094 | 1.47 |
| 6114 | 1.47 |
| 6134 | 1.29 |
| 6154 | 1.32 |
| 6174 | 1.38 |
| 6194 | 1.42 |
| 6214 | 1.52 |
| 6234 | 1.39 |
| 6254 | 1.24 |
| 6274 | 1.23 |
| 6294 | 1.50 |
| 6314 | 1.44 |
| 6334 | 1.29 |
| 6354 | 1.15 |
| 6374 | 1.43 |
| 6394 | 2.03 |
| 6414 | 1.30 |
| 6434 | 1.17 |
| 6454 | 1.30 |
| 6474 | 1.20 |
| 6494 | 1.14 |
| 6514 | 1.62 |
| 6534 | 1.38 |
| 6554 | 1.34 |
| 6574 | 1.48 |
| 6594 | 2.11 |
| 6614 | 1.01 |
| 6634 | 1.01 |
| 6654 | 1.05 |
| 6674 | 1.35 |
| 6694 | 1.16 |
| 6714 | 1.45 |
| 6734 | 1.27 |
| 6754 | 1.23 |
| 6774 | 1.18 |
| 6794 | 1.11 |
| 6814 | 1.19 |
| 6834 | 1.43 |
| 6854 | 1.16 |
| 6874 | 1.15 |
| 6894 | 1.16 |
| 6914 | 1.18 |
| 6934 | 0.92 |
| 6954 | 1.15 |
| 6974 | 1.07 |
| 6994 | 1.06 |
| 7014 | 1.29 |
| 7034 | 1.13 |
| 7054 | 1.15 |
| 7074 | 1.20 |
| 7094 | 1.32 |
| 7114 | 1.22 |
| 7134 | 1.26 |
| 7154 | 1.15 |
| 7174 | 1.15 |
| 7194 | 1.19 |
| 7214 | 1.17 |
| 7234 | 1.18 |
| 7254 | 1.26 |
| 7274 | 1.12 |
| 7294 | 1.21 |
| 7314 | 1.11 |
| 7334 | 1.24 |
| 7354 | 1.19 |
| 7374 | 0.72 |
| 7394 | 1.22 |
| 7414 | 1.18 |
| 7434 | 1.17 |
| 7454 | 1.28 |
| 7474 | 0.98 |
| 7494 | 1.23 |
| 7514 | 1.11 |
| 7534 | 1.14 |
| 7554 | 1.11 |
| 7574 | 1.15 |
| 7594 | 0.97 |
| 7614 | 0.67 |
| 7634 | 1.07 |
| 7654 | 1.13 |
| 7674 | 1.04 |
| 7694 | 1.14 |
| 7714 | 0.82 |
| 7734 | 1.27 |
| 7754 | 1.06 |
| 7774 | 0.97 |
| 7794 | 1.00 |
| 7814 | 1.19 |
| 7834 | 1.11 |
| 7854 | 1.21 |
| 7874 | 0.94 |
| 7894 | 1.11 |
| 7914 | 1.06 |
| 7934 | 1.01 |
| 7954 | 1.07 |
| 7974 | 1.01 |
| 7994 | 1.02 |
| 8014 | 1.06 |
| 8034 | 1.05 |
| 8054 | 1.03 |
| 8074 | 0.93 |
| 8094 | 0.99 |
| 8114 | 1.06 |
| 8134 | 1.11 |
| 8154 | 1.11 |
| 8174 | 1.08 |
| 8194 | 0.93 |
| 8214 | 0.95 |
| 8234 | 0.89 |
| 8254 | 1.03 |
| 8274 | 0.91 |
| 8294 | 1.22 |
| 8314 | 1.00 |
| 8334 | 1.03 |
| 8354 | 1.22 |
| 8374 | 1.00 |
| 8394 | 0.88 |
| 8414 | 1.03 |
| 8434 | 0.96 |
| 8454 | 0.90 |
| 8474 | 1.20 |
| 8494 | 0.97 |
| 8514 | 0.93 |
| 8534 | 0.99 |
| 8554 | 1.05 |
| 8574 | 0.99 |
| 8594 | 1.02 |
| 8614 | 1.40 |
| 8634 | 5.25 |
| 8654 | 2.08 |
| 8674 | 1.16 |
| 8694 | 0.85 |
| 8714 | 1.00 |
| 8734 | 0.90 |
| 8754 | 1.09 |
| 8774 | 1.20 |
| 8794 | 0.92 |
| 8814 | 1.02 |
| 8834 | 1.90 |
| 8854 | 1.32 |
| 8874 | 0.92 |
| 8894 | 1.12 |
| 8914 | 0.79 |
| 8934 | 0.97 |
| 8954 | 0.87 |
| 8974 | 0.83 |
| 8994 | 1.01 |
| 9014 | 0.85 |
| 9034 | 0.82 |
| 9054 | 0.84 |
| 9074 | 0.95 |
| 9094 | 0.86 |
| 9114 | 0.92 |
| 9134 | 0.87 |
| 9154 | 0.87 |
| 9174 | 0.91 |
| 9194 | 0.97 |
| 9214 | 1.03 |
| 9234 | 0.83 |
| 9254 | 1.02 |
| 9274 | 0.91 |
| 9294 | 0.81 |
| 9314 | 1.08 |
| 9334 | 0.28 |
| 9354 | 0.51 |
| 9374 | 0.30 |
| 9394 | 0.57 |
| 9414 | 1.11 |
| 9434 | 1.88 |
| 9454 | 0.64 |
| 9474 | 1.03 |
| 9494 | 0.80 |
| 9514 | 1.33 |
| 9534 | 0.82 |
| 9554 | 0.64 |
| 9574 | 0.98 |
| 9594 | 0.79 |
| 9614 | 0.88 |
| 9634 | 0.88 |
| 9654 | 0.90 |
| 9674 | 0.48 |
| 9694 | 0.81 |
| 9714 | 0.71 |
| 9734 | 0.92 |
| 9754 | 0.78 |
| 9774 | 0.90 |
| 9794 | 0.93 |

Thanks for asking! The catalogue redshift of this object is 0.315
